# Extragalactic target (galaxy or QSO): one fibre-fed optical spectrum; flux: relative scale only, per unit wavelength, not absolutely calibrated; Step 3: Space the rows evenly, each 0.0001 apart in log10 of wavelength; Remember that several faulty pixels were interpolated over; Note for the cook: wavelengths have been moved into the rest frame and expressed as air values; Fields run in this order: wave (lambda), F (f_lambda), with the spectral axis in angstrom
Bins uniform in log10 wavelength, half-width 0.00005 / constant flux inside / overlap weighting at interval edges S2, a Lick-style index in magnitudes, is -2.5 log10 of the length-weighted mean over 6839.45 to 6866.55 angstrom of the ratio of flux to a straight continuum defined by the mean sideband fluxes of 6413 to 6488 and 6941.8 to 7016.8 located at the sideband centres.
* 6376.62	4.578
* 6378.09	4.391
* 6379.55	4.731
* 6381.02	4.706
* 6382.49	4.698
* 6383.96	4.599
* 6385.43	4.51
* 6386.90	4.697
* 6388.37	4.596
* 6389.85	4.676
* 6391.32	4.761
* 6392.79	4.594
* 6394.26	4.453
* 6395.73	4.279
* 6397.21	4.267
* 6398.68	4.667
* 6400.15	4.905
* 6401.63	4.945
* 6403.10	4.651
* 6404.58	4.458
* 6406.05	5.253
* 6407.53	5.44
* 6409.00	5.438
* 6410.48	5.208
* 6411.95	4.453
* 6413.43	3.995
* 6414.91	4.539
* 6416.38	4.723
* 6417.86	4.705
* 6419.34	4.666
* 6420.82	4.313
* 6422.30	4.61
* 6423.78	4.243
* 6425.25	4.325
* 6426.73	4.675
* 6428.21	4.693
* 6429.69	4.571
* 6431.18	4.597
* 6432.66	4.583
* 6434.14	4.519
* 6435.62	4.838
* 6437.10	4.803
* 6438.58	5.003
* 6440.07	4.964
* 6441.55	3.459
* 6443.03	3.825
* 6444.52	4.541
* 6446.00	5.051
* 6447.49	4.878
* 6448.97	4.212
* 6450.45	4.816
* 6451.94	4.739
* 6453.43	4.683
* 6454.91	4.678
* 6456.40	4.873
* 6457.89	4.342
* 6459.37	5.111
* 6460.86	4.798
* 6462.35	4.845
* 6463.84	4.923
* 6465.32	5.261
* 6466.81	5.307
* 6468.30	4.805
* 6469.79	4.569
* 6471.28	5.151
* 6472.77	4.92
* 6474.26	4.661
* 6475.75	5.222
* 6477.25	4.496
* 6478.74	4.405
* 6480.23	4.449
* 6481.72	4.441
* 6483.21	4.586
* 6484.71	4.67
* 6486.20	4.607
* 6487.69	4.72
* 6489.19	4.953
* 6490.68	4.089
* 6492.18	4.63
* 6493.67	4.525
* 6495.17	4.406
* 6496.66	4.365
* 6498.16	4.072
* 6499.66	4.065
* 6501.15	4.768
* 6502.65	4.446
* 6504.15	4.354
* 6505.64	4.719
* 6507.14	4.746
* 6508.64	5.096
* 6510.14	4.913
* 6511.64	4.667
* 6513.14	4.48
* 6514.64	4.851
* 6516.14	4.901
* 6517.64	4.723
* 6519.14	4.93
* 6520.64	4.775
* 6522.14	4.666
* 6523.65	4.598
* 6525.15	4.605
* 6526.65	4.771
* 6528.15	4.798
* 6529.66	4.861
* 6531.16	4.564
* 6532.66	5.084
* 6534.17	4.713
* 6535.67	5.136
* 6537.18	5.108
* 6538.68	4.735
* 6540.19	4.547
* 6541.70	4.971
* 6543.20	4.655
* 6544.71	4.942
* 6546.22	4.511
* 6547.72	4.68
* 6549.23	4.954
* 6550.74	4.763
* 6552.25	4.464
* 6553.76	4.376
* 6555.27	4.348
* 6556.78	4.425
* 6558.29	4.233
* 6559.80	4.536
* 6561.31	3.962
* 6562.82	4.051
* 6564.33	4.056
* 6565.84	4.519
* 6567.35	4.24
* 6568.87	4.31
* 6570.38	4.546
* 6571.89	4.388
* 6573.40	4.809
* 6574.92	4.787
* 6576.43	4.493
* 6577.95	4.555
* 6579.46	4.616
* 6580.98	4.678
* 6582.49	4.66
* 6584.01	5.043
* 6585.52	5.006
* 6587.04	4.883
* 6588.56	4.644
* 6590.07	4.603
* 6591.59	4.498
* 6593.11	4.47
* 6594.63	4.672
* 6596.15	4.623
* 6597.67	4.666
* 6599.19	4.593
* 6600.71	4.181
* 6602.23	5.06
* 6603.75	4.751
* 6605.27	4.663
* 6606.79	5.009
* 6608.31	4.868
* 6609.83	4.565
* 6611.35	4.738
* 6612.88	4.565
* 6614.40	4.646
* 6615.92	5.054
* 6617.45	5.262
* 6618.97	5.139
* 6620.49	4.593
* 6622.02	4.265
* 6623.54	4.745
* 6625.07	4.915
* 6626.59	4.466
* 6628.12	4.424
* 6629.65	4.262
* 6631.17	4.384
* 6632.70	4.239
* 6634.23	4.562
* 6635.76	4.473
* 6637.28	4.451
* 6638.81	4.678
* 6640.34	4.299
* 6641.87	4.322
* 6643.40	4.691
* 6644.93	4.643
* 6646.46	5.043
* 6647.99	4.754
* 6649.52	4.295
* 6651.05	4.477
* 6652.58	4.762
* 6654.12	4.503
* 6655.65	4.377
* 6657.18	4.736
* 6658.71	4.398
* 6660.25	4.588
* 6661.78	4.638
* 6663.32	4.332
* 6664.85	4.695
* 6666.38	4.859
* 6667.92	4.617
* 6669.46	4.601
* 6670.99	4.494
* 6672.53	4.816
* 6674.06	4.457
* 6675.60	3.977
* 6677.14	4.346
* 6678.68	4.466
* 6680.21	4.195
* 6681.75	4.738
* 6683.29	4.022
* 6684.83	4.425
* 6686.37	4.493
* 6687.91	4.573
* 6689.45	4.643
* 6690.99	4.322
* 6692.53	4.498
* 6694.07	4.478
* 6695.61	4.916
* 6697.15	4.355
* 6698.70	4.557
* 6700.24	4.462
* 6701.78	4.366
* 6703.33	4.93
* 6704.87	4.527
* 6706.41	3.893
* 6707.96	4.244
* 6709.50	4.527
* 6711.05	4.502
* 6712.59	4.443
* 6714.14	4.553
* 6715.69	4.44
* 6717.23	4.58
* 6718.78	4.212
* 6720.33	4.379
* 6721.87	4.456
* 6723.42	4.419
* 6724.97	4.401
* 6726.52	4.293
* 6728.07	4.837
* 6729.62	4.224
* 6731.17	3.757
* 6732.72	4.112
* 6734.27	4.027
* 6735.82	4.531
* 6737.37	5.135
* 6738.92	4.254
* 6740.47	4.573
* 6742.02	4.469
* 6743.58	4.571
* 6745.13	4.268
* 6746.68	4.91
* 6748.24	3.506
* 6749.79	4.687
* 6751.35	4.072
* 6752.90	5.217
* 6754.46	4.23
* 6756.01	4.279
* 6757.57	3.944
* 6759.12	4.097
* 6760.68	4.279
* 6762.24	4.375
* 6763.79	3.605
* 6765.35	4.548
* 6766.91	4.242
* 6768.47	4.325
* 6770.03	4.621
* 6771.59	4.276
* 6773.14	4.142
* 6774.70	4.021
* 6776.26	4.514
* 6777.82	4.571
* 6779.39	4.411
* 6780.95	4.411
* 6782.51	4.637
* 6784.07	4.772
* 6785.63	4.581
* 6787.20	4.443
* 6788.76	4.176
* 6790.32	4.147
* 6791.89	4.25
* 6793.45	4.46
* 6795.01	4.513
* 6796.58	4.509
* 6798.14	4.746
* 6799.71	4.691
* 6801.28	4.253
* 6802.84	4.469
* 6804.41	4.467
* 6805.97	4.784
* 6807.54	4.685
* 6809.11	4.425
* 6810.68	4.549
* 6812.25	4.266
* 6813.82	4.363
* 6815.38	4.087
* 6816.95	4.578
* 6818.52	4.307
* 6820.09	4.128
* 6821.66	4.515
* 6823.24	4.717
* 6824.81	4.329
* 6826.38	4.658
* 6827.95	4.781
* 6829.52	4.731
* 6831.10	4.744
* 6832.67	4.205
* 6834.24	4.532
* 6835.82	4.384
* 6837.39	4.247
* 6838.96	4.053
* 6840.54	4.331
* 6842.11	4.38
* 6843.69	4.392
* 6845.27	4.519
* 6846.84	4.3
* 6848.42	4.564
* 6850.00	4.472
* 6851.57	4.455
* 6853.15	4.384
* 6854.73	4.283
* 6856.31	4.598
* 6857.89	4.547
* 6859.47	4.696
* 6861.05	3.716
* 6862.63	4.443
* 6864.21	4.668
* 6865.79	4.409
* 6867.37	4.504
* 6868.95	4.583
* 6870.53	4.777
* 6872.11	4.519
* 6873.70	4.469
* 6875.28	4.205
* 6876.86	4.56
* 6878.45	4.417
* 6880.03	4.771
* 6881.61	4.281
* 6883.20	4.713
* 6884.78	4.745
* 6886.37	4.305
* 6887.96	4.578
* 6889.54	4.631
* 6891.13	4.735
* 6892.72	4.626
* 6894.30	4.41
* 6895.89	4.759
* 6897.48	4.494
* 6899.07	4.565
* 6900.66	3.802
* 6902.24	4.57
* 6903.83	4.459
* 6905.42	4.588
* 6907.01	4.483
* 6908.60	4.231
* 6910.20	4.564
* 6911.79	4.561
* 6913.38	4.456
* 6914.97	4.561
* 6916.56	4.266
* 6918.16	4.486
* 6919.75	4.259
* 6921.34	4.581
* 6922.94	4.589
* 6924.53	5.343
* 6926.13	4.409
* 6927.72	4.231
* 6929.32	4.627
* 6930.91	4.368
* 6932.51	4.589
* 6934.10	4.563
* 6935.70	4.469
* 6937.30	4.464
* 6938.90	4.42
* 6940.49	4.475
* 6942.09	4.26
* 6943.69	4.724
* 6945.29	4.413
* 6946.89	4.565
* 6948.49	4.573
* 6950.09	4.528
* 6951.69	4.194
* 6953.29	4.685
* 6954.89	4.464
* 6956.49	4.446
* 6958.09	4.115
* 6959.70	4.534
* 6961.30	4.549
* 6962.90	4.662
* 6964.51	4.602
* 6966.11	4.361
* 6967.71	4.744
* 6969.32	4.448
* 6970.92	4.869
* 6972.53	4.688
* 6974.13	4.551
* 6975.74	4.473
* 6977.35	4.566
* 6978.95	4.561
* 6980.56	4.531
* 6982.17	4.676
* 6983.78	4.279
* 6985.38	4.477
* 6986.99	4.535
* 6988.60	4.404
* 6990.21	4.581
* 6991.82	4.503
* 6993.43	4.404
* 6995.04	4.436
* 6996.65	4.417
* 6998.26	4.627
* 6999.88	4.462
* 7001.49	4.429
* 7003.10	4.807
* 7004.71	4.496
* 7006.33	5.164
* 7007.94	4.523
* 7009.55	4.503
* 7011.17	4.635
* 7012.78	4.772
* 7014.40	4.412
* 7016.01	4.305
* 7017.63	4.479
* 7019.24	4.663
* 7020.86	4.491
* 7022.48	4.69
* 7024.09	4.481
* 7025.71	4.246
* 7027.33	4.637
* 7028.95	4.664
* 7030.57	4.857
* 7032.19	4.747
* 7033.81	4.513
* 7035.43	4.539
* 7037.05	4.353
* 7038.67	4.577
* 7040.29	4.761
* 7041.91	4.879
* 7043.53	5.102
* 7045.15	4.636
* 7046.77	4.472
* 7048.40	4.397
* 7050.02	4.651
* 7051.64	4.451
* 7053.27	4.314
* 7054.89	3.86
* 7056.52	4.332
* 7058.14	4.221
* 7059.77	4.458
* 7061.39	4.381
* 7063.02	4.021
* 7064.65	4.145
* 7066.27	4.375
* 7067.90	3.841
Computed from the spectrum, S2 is 0.04 mag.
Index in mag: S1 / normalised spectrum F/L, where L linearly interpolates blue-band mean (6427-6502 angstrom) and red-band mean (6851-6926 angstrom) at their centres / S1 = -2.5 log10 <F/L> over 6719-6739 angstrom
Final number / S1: 0.05 mag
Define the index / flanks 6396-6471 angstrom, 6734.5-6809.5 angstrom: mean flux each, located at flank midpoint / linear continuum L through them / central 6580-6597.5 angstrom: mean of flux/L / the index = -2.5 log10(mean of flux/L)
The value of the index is -0.03 mag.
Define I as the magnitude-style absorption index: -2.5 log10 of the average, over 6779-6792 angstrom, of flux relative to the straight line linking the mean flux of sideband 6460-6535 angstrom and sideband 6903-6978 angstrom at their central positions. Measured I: 0.03 mag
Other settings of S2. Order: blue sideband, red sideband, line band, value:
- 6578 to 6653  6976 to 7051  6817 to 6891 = 0.03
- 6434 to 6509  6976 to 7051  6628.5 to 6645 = 0.04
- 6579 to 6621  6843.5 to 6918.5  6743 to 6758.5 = 0.06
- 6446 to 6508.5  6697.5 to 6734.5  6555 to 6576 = 0.05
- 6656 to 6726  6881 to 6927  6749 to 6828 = 0.02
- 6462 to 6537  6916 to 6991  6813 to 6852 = 0.03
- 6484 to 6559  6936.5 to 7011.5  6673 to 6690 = 0.05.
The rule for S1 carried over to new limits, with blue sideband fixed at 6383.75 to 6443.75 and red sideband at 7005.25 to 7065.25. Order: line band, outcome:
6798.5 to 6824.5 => 0.02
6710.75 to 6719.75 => 0.03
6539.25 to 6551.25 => -0.03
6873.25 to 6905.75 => 0.01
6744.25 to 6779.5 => 0.06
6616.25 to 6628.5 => -0.04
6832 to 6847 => 0.05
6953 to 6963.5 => 0.01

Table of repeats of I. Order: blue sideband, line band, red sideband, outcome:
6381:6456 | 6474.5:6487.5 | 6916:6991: 0.00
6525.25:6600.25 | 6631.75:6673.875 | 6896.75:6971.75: 0.01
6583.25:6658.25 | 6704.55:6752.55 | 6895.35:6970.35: 0.05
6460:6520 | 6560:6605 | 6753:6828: 0.01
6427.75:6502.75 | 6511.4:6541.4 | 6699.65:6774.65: -0.05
